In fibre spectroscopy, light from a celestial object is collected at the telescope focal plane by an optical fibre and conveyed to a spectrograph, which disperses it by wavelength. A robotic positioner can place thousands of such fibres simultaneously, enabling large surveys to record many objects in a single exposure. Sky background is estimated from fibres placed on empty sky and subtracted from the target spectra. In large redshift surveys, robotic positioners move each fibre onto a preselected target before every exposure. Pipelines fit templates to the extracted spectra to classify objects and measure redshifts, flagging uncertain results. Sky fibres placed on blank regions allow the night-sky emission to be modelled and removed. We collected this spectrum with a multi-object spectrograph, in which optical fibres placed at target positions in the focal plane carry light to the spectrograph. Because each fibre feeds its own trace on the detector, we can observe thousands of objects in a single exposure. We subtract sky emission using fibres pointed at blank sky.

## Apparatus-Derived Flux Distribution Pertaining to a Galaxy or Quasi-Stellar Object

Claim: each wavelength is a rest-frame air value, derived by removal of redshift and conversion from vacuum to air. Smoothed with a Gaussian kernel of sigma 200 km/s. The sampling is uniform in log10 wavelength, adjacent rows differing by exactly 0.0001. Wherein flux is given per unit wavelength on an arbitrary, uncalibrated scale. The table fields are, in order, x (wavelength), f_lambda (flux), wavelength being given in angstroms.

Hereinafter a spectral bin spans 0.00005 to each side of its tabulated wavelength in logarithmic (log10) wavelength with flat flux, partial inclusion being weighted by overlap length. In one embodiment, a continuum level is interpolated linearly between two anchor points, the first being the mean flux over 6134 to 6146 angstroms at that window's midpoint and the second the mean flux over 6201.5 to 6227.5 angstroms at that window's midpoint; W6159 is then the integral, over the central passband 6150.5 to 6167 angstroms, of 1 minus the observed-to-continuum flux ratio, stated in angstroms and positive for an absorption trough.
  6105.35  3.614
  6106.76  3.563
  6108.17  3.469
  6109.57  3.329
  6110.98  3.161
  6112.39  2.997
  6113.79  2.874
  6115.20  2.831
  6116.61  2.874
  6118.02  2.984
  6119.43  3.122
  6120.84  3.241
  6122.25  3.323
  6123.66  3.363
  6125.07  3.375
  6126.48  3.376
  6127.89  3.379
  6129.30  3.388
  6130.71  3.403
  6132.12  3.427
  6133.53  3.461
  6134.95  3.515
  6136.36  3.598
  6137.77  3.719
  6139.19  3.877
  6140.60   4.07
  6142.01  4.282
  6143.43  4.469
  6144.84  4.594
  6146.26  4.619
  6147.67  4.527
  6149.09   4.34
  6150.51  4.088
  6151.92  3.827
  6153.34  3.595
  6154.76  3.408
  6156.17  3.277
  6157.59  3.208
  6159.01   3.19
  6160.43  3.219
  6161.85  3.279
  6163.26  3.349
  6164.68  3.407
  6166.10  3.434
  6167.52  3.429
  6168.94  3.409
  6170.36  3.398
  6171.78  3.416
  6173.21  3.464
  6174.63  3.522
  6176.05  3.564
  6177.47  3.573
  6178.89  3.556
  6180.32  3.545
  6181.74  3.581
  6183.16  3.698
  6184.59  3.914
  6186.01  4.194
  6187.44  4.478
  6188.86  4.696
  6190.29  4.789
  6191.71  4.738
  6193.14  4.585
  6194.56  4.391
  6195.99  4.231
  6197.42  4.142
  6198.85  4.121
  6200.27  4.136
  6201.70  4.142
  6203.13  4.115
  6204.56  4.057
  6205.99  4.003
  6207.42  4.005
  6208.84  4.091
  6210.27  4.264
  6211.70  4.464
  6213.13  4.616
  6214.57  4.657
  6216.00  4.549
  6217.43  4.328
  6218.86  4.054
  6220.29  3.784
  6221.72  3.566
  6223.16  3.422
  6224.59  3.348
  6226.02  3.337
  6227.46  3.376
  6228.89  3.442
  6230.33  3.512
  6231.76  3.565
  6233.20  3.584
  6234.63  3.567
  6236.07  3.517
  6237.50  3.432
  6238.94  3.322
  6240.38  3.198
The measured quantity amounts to 2.5 angstroms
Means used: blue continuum 4.03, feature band 3.41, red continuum 4.02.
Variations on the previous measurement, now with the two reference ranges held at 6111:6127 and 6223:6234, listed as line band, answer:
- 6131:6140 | -1.2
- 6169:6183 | -0.9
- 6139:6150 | -4.0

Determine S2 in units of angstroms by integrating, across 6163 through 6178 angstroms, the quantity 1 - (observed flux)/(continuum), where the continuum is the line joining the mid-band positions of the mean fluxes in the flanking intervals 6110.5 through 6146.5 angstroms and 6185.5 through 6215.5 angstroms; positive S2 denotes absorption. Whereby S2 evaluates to 2.00 angstroms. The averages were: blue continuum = 3.5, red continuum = 4.33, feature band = 3.45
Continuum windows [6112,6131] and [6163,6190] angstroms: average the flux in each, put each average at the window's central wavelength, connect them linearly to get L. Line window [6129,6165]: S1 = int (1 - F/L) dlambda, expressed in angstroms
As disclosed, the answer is -3.5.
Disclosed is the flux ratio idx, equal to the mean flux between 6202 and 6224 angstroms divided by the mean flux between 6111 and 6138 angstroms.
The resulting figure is 1.3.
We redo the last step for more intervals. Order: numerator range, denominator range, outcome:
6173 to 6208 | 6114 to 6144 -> 1.17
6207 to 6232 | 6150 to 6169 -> 1.14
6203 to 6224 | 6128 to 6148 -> 1.06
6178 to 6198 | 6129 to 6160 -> 1.10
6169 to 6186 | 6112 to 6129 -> 1.14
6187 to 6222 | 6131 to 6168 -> 1.15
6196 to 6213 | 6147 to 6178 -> 1.18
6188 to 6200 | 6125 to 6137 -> 1.29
